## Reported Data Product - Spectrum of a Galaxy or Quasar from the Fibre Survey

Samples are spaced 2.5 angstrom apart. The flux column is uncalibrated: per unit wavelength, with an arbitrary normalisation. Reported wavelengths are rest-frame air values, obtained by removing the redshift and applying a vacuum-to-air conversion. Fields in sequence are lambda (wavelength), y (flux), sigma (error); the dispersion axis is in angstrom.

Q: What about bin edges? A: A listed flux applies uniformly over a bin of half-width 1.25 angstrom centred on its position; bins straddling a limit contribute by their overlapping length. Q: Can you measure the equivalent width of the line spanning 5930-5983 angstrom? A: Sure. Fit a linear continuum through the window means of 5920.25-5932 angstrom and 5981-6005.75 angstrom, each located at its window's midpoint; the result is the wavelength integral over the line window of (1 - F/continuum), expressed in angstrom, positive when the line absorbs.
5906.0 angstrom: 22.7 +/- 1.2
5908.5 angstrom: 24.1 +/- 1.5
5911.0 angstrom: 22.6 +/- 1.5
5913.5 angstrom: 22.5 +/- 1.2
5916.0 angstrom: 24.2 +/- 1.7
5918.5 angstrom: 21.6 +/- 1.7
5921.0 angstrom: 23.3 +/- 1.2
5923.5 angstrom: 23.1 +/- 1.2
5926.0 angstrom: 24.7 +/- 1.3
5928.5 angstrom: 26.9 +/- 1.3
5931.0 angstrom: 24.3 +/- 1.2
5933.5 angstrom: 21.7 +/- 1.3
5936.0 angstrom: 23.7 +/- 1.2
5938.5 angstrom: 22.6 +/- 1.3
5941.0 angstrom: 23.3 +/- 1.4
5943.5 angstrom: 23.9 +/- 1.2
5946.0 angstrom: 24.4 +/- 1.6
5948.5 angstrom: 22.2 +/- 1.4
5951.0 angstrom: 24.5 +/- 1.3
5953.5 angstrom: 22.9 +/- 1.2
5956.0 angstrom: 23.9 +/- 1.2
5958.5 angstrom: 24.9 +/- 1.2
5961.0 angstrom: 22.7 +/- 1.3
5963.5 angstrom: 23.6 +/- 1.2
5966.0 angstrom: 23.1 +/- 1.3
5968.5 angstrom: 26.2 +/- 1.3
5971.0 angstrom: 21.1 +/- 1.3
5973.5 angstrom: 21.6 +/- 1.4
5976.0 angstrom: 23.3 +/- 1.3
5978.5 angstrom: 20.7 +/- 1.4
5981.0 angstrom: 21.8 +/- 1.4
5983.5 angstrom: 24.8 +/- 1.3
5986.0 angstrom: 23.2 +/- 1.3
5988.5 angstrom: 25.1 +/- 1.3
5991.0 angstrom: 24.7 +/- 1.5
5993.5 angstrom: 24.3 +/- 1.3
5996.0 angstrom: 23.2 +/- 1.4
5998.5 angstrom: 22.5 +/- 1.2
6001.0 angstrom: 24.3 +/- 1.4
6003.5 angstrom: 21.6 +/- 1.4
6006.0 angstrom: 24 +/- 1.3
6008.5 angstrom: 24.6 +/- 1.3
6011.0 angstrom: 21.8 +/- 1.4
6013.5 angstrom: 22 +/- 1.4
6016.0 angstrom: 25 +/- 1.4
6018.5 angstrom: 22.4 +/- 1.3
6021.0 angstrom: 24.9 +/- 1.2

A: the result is 2.1 angstrom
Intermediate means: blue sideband 24.5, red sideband 23.7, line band 23.2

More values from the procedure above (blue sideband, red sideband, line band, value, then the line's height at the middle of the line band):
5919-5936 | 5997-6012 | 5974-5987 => 0.4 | 23.4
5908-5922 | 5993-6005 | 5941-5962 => -0.6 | 23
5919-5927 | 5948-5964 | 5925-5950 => -0.3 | 23.5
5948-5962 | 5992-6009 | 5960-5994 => 0.4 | 23.5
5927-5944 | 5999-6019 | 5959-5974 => 0.2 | 23.5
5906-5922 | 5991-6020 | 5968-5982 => 0.6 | 23.2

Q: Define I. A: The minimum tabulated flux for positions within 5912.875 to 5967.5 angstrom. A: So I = 21.6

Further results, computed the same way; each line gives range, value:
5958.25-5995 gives 20.7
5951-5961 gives 22.7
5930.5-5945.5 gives 21.7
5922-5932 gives 23.1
